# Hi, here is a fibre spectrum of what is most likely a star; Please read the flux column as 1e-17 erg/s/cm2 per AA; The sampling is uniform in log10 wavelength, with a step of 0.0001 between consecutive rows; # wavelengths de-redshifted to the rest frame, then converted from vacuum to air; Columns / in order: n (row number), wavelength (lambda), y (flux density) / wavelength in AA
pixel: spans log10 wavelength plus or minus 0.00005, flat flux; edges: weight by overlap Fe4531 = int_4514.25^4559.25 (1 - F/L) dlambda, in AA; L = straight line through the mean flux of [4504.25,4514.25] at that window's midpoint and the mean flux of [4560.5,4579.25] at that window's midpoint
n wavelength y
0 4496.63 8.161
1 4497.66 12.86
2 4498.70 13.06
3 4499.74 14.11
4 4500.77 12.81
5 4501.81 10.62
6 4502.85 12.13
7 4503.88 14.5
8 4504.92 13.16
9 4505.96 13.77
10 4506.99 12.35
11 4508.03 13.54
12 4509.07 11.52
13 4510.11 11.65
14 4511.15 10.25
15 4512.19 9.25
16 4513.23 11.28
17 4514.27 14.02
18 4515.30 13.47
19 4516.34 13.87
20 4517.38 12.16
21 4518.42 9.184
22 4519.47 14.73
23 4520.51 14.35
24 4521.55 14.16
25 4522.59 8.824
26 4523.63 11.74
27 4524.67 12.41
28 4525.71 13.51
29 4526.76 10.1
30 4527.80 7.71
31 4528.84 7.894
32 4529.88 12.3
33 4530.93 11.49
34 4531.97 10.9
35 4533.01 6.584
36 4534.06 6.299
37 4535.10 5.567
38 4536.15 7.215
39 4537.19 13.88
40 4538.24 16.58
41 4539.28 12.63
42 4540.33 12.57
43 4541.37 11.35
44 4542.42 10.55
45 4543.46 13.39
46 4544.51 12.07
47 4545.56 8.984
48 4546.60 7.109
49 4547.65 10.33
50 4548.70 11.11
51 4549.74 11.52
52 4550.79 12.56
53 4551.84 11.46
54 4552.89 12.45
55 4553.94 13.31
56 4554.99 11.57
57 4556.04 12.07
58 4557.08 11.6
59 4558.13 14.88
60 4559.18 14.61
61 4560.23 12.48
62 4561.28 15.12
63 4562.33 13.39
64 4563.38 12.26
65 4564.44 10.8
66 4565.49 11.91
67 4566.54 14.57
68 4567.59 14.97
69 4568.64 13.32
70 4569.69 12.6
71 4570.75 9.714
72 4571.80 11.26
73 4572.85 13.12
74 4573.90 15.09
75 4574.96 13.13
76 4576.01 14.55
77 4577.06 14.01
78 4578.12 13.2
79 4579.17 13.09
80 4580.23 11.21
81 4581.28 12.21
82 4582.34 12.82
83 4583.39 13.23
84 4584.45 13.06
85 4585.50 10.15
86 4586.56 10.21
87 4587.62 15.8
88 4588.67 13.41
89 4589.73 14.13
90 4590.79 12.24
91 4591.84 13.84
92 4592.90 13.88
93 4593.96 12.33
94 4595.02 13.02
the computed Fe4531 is 3.89 AA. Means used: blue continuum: 12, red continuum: 13.1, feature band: 11.4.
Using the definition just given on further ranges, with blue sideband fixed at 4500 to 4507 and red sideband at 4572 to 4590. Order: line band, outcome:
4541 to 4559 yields 1.9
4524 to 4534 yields 2.1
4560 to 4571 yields 0.1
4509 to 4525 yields 1.0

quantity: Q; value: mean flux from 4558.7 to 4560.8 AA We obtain 13.6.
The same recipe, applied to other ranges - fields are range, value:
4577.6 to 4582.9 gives 12.5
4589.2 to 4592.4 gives 13.4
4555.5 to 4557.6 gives 11.9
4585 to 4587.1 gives 10.2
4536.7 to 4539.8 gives 14.4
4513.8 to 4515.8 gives 13.8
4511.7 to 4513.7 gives 10.3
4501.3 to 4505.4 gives 12.6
